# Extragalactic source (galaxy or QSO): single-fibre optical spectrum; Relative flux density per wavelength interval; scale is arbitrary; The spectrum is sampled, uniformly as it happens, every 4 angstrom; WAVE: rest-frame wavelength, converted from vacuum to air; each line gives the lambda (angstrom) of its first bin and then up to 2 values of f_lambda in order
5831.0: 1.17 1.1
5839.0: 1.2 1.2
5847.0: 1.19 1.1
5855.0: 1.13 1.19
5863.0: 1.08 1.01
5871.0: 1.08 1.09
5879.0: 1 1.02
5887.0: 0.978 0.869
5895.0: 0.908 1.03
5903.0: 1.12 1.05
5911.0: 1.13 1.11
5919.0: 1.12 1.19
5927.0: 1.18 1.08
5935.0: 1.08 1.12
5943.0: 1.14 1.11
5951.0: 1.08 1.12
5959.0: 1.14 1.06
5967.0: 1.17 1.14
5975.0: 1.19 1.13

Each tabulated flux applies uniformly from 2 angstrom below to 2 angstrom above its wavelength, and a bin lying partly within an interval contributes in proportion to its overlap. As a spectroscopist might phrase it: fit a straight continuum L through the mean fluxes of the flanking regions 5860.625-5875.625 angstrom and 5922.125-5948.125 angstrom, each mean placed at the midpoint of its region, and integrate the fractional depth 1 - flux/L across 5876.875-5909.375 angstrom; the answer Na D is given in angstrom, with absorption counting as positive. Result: 2.68 angstrom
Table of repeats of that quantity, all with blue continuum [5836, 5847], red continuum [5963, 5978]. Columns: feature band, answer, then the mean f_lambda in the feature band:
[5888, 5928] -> 3.5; 1.07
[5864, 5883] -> 2.2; 1.04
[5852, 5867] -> 0.9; 1.11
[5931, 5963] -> 1.4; 1.11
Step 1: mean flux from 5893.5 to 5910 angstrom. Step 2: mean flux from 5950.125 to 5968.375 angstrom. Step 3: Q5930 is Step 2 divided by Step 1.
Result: 1.07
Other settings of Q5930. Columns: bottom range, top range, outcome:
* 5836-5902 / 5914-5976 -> 1.05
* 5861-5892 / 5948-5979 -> 1.11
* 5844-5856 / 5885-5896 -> 0.80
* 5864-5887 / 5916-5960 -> 1.08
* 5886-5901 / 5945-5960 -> 1.18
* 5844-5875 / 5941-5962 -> 1.00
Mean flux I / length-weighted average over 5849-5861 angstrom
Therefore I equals 1.14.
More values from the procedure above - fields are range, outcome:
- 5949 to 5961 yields 1.11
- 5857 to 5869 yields 1.09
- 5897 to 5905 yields 1.08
